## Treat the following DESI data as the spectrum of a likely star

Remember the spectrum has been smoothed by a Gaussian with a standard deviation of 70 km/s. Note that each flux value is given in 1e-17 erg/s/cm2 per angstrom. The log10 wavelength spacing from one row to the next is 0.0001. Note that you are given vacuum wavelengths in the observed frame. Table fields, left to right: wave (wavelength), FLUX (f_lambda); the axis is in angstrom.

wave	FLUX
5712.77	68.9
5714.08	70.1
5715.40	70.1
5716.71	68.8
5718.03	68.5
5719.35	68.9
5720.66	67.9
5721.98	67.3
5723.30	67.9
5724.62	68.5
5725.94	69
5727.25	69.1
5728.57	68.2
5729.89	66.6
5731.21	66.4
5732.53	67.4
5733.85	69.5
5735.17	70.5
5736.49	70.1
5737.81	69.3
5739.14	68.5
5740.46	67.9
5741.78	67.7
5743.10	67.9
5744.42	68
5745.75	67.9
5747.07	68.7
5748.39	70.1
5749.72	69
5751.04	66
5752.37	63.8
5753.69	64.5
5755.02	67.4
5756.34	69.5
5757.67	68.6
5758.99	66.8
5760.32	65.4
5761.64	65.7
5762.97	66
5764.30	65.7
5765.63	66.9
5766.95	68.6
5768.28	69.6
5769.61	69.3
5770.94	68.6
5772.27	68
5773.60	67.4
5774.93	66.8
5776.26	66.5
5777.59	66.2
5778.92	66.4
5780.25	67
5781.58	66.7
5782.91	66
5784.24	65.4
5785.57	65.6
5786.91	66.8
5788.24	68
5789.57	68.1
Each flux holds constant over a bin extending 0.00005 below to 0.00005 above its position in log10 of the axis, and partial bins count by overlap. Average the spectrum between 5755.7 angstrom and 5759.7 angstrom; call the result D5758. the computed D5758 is 68.2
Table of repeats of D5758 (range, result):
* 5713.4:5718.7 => 69.4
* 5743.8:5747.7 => 68.1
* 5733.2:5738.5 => 69.8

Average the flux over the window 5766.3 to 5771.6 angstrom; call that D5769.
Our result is 69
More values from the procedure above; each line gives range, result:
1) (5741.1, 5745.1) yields 67.9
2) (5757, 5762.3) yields 66.7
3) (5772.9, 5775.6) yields 67.1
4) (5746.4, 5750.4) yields 69.3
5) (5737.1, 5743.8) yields 68.3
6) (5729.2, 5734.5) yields 67.5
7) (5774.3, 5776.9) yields 66.6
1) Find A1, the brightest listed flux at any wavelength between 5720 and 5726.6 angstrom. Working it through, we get 69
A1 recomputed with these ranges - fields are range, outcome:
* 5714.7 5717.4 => 70.1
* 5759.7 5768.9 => 69.6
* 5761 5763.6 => 66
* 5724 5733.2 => 69.1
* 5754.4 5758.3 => 69.5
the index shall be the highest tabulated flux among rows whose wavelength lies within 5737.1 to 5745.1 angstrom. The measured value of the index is 69.3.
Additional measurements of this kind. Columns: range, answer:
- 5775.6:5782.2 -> 67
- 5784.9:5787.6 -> 66.8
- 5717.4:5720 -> 68.9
